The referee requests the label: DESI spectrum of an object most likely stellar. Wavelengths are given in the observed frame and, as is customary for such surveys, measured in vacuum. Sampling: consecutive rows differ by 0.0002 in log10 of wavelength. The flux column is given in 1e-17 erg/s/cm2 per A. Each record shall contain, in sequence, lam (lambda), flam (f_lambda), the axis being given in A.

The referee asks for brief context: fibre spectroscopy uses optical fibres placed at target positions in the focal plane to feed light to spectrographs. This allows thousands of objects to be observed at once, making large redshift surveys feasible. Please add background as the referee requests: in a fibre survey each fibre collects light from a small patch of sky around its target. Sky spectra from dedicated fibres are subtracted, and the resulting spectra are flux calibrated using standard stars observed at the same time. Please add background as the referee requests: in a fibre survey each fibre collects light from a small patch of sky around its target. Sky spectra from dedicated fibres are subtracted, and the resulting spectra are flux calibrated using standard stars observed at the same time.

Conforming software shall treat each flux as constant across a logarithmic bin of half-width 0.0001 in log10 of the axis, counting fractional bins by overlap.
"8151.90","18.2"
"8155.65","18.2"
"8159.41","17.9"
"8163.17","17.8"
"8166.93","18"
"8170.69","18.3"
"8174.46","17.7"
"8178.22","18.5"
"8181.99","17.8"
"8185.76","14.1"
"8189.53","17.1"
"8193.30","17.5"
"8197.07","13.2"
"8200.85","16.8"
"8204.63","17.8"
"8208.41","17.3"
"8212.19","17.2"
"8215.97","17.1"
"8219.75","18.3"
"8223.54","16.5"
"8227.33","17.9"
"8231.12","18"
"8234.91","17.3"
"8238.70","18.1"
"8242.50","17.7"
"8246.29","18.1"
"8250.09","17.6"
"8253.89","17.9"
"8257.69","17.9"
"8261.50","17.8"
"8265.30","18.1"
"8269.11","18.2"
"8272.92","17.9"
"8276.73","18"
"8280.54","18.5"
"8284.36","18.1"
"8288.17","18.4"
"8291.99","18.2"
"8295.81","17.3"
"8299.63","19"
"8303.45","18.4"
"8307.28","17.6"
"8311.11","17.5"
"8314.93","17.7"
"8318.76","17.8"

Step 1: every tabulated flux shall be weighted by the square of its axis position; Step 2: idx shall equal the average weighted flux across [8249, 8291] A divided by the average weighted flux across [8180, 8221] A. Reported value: 1.10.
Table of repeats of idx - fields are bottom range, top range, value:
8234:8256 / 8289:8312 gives 1.03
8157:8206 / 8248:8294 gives 1.08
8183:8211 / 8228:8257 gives 1.10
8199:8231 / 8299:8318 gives 1.06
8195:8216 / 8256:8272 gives 1.10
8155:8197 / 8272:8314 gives 1.07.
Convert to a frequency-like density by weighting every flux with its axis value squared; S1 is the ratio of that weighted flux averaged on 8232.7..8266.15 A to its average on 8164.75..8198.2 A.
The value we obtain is 1.1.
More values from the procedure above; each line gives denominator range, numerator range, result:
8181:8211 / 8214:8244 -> 1.08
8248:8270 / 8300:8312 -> 1.02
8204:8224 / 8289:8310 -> 1.06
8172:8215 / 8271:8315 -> 1.10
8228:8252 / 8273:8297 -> 1.03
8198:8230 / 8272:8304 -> 1.07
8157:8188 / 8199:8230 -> 1.00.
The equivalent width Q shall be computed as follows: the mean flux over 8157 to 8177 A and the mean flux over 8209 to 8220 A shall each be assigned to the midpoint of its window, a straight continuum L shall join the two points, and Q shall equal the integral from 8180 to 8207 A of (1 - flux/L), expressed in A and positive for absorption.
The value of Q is 2.0 A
